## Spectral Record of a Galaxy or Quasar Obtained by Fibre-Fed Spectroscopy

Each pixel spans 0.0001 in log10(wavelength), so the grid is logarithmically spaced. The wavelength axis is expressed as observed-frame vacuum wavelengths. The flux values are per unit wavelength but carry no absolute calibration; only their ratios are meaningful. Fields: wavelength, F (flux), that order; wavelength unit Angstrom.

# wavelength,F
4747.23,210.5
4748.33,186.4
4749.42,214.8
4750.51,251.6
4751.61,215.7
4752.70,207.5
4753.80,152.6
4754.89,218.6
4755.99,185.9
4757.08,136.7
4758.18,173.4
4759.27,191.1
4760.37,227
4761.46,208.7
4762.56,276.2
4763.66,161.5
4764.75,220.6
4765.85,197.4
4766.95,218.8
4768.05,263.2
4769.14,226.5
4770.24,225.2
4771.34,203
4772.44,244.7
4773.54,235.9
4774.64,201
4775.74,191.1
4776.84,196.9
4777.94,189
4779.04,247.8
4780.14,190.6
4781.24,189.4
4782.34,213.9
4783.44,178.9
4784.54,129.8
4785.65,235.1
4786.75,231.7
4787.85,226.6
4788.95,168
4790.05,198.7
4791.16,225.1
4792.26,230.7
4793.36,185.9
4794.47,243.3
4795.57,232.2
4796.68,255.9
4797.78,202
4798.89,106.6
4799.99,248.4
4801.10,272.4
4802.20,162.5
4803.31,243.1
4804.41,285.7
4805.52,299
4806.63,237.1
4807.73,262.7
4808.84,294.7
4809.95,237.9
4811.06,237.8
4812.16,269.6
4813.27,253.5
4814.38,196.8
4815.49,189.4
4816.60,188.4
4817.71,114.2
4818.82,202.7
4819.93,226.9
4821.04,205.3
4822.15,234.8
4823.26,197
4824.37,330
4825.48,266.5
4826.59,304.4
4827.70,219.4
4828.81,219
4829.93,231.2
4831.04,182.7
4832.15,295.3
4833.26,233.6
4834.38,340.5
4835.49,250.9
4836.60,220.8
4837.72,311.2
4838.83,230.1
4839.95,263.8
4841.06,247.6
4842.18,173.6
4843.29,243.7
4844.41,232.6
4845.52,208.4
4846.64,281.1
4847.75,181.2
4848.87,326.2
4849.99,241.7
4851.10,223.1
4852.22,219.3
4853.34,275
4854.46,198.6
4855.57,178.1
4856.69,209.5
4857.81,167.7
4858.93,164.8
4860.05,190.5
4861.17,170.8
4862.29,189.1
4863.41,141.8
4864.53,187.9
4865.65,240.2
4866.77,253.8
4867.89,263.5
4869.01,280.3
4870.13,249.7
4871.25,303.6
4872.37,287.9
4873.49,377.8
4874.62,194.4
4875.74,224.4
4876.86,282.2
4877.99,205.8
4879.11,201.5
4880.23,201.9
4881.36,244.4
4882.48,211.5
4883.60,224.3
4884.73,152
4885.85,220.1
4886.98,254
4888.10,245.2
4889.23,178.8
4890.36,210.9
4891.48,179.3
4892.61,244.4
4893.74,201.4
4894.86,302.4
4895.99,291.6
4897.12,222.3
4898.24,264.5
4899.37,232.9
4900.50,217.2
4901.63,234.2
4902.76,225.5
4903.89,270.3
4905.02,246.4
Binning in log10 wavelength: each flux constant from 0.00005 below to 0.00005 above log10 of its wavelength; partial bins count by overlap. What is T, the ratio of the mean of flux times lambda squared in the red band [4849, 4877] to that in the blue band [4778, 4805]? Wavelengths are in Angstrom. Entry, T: 1.11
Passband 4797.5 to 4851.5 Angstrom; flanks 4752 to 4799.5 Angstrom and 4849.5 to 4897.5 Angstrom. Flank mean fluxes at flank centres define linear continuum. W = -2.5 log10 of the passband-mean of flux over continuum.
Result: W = -0.104 mag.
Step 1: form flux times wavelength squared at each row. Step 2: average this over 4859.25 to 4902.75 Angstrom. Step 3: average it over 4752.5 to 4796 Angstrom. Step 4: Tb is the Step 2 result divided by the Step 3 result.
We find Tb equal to 1.2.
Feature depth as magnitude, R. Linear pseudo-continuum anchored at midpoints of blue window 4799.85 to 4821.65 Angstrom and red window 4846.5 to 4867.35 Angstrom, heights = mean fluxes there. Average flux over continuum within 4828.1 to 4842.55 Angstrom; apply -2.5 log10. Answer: -0.12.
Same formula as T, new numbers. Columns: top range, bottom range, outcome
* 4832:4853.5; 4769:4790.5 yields 1.24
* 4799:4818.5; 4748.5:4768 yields 1.16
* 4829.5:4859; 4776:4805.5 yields 1.13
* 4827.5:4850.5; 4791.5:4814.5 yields 1.05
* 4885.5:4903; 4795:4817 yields 1.03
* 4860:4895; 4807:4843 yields 0.98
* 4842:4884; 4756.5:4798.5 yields 1.13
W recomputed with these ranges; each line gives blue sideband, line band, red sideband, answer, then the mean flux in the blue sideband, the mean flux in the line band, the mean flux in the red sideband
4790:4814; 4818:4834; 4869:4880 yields 0.02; 236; 238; 258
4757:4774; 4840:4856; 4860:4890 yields -0.03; 215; 232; 229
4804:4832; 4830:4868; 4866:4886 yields 0.06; 236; 227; 244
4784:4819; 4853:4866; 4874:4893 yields 0.14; 221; 191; 216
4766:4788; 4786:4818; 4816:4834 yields -0.02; 211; 225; 229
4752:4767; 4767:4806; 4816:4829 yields -0.03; 198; 216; 226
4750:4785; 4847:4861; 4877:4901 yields 0.03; 205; 214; 225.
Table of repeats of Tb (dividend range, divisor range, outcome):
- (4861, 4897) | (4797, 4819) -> 1.06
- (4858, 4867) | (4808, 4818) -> 0.86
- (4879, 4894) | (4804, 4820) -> 0.94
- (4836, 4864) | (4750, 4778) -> 1.09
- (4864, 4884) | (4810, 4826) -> 1.13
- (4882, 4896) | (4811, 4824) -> 1.09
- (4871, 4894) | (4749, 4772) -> 1.16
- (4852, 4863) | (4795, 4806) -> 0.87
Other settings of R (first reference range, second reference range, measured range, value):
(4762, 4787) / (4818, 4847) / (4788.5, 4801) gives 0.055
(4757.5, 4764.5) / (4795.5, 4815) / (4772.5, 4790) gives 0.091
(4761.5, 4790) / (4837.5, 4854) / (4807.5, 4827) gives -0.018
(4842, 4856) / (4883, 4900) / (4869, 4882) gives -0.106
